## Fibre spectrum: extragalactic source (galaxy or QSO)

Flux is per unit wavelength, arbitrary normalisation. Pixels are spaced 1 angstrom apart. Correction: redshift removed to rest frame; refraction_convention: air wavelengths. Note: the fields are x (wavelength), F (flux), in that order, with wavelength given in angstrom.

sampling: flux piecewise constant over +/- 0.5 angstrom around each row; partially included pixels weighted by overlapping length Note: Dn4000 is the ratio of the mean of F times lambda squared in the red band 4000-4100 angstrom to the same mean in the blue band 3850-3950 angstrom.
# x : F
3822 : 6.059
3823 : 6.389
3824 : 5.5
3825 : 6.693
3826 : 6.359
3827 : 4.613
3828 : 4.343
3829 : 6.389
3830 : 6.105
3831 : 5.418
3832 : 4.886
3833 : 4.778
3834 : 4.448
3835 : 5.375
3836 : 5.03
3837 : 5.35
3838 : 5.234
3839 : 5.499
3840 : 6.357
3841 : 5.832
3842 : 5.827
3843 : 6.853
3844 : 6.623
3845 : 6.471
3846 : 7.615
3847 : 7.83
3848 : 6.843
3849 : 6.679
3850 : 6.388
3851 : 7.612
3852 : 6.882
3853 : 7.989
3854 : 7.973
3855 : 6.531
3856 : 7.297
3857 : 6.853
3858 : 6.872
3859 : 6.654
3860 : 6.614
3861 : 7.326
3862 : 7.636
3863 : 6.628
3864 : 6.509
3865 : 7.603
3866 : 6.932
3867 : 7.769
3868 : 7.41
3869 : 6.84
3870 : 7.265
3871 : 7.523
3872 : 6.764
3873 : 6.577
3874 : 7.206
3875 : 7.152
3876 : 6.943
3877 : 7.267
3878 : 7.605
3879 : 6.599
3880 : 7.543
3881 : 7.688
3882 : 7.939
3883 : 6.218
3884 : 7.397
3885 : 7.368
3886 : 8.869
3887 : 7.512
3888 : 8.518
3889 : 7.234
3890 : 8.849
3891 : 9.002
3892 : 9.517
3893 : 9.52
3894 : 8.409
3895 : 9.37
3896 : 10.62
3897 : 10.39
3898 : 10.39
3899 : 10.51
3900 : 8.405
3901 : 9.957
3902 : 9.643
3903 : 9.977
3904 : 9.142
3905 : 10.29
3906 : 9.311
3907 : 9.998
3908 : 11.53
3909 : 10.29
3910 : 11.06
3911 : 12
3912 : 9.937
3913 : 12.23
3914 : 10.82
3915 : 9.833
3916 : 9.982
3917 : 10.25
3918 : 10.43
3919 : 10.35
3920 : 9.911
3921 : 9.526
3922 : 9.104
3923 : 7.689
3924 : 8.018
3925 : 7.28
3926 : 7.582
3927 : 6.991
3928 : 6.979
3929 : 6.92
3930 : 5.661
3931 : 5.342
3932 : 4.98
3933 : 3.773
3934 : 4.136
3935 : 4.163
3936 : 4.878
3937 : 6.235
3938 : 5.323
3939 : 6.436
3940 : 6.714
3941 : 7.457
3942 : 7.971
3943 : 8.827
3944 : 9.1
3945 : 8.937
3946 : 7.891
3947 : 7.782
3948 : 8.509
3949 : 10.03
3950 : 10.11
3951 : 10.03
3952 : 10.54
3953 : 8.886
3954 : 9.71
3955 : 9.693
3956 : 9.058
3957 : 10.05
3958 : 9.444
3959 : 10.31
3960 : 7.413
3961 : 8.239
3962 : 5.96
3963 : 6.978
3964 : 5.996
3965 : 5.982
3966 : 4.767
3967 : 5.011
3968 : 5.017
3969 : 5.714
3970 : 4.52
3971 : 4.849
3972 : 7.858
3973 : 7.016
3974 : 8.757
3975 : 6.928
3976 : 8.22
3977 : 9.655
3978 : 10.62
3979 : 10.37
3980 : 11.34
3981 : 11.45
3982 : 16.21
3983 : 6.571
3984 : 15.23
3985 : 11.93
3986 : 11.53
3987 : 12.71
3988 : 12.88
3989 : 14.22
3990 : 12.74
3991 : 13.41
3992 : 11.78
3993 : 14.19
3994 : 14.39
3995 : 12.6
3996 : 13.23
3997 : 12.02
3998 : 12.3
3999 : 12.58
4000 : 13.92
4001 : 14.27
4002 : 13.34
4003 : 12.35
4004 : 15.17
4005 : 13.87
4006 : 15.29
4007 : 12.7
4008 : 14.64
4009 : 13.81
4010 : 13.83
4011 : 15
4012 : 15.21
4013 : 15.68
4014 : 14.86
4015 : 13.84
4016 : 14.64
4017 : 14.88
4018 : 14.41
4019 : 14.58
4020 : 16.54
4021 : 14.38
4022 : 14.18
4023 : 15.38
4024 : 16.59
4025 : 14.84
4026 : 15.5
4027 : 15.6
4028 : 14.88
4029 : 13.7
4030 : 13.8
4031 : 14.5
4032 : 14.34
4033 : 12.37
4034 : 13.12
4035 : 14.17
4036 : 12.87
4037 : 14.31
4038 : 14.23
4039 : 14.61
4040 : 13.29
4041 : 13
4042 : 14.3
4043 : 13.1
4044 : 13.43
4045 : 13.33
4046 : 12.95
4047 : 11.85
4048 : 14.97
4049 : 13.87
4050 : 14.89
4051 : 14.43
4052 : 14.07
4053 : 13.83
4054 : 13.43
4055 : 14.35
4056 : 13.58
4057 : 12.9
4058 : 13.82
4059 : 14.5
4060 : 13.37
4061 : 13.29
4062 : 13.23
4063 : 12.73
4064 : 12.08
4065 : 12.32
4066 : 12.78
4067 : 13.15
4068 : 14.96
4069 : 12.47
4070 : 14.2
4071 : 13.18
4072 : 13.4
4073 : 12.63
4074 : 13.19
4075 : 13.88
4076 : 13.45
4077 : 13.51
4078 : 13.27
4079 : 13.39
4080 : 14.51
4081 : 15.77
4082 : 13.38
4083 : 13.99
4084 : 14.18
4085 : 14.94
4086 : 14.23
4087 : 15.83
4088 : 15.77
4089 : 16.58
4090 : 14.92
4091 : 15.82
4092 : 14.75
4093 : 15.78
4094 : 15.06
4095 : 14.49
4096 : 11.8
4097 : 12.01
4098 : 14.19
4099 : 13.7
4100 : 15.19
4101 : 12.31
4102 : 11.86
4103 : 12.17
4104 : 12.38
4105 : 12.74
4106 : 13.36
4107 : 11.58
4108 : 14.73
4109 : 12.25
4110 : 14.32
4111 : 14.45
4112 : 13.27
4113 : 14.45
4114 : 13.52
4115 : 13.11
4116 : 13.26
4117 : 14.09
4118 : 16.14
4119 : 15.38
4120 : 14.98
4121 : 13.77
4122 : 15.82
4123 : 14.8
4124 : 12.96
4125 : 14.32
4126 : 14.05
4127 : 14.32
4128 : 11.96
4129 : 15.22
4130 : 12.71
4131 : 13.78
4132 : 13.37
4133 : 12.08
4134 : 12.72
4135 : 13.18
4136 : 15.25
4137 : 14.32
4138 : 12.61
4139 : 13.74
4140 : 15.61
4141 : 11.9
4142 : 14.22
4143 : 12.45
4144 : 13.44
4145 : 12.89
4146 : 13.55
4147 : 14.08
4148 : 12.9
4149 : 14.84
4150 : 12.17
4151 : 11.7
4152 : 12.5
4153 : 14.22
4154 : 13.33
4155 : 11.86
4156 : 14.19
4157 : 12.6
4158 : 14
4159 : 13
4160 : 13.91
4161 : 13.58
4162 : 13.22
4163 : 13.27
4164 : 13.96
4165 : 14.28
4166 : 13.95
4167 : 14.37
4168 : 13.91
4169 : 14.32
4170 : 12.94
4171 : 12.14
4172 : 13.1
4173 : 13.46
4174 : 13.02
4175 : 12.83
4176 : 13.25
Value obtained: 1.88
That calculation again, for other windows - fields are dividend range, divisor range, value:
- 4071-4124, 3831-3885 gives 2.34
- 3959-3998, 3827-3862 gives 1.65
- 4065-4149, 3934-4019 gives 1.41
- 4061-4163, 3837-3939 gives 1.95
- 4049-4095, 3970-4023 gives 1.15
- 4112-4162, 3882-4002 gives 1.64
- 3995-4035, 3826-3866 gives 2.44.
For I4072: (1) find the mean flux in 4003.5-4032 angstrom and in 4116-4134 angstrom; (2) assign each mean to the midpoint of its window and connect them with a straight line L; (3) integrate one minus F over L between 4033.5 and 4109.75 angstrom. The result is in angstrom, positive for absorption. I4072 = 3.53 angstrom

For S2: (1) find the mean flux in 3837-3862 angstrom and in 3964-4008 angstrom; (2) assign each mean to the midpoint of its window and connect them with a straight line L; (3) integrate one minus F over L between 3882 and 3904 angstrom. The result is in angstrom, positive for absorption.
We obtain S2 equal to -2.2 angstrom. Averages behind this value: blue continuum 6.77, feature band 8.92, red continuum 10.9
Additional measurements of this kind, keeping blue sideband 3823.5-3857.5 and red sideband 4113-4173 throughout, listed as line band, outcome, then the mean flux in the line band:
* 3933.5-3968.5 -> 5.0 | 7.65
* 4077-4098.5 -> -3.9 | 14.5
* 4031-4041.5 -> -2.5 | 13.7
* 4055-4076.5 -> -2.9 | 13.3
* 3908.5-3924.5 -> -4.1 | 10.1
